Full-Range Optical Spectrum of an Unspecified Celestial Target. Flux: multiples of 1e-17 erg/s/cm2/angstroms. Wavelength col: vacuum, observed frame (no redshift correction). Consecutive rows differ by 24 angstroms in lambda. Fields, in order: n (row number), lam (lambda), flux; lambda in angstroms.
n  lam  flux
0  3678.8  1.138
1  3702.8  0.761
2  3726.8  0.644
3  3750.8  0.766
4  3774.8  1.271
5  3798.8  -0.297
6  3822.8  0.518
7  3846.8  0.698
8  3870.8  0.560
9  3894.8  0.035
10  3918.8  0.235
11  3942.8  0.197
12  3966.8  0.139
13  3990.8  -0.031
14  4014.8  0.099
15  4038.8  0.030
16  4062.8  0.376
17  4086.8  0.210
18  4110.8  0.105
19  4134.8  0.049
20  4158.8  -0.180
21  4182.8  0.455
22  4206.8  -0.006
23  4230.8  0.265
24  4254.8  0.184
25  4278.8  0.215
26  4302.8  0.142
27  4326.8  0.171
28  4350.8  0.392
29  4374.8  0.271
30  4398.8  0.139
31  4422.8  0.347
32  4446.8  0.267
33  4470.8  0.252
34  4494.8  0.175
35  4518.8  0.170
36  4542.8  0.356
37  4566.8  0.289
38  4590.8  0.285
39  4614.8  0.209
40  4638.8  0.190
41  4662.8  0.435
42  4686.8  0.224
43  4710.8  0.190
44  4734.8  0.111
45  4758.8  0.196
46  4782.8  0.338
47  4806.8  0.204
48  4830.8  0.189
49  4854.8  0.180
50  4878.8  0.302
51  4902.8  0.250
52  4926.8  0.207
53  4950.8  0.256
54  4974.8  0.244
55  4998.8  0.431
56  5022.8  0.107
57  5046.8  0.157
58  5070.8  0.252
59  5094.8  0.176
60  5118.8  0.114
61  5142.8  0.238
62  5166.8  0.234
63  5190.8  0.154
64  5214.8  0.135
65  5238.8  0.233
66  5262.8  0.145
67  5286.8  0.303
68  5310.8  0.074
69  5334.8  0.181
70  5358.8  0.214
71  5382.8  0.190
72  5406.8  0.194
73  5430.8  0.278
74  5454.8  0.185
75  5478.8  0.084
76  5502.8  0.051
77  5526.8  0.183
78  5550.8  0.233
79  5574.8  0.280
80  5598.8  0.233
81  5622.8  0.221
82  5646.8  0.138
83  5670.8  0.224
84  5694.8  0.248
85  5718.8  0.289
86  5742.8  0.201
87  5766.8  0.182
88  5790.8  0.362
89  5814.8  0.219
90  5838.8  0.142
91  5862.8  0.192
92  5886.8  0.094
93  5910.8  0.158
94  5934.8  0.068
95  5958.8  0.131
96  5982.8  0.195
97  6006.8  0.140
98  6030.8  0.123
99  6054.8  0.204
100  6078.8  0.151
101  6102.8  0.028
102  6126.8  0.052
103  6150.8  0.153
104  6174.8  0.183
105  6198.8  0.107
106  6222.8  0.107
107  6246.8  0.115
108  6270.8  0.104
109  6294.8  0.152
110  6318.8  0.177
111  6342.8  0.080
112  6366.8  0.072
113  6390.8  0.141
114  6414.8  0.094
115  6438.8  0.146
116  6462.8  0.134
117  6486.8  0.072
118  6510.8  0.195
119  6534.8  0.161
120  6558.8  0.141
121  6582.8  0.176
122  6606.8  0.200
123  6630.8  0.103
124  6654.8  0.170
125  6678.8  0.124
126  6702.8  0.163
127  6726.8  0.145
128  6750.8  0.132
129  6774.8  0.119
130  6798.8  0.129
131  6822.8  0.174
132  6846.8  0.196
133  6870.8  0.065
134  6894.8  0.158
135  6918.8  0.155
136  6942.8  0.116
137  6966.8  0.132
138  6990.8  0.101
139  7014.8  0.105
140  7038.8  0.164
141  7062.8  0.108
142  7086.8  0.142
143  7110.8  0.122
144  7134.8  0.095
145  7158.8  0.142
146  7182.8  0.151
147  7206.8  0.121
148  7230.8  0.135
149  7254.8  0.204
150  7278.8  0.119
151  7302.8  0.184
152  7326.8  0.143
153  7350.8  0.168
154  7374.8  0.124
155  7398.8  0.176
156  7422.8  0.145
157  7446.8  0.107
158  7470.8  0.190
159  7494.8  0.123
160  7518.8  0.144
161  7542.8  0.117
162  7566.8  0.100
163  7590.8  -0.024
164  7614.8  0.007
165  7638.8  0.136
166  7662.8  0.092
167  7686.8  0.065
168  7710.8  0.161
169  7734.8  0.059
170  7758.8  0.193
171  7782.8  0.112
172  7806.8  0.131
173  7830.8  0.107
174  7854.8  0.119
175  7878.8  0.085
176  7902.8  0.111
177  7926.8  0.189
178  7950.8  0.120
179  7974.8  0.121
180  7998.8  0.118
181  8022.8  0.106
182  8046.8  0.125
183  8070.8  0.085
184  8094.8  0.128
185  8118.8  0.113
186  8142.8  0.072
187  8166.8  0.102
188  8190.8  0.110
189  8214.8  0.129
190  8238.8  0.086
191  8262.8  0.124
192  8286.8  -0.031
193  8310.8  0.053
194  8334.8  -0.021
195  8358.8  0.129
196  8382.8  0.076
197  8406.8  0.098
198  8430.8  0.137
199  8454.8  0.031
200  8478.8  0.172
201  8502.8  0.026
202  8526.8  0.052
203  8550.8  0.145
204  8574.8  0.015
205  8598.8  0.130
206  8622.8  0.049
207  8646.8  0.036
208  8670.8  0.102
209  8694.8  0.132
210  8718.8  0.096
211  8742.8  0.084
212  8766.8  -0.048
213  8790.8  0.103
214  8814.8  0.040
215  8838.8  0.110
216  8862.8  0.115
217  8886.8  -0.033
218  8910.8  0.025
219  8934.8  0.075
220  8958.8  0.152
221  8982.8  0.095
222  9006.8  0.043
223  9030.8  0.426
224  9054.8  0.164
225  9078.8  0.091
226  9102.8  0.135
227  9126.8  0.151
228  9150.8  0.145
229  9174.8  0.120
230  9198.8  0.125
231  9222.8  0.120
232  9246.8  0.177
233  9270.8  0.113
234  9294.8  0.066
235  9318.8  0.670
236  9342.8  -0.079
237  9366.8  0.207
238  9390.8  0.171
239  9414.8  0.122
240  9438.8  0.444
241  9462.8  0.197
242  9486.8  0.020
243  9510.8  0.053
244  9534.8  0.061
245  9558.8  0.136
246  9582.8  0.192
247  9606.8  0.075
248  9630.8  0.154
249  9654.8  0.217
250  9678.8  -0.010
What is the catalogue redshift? 1.424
